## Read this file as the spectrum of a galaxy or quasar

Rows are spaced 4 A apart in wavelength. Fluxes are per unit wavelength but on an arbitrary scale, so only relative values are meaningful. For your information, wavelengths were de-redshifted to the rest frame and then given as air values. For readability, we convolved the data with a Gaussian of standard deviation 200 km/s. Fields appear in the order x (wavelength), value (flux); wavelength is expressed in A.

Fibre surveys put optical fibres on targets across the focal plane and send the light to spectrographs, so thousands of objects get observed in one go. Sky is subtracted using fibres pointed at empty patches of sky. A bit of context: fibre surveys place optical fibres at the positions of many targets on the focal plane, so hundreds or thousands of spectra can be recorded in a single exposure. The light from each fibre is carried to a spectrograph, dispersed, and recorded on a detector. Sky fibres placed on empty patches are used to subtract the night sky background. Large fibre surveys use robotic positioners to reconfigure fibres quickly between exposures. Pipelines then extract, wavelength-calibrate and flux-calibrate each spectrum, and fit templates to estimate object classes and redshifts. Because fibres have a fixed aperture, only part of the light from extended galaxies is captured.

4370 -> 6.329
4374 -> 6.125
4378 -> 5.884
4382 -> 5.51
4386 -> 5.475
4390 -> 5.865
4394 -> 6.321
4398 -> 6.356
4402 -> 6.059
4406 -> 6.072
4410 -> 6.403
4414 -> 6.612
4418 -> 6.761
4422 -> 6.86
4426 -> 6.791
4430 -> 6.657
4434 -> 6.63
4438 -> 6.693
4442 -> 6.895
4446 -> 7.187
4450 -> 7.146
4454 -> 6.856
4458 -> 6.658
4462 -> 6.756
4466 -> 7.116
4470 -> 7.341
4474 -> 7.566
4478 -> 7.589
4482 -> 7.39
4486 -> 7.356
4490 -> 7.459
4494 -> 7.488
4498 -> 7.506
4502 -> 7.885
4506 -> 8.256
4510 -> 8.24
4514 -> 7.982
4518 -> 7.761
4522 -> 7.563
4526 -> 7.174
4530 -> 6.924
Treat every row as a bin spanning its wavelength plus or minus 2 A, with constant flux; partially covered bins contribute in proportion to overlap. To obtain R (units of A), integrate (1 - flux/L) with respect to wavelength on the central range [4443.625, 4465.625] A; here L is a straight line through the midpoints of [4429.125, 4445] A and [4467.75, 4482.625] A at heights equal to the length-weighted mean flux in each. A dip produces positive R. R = 0.5 A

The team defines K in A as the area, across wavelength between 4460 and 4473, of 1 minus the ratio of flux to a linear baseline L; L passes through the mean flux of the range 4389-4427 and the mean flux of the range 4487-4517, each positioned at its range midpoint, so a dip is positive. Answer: 0.3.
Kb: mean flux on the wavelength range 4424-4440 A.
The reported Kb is 6.69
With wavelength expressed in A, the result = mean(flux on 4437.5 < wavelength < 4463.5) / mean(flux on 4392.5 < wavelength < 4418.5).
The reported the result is 1.09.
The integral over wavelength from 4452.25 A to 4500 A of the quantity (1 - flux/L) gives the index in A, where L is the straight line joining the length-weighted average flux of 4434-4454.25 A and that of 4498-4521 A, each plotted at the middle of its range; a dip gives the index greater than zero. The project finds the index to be 1.1 A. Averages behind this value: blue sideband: 6.93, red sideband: 7.96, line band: 7.26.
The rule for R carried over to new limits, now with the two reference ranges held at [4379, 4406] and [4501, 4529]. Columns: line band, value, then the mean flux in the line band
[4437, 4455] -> -0.6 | 6.98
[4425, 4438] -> -0.3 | 6.69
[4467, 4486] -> -0.6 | 7.44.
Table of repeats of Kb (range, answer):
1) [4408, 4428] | 6.69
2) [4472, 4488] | 7.48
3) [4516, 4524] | 7.66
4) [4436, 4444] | 6.79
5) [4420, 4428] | 6.83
